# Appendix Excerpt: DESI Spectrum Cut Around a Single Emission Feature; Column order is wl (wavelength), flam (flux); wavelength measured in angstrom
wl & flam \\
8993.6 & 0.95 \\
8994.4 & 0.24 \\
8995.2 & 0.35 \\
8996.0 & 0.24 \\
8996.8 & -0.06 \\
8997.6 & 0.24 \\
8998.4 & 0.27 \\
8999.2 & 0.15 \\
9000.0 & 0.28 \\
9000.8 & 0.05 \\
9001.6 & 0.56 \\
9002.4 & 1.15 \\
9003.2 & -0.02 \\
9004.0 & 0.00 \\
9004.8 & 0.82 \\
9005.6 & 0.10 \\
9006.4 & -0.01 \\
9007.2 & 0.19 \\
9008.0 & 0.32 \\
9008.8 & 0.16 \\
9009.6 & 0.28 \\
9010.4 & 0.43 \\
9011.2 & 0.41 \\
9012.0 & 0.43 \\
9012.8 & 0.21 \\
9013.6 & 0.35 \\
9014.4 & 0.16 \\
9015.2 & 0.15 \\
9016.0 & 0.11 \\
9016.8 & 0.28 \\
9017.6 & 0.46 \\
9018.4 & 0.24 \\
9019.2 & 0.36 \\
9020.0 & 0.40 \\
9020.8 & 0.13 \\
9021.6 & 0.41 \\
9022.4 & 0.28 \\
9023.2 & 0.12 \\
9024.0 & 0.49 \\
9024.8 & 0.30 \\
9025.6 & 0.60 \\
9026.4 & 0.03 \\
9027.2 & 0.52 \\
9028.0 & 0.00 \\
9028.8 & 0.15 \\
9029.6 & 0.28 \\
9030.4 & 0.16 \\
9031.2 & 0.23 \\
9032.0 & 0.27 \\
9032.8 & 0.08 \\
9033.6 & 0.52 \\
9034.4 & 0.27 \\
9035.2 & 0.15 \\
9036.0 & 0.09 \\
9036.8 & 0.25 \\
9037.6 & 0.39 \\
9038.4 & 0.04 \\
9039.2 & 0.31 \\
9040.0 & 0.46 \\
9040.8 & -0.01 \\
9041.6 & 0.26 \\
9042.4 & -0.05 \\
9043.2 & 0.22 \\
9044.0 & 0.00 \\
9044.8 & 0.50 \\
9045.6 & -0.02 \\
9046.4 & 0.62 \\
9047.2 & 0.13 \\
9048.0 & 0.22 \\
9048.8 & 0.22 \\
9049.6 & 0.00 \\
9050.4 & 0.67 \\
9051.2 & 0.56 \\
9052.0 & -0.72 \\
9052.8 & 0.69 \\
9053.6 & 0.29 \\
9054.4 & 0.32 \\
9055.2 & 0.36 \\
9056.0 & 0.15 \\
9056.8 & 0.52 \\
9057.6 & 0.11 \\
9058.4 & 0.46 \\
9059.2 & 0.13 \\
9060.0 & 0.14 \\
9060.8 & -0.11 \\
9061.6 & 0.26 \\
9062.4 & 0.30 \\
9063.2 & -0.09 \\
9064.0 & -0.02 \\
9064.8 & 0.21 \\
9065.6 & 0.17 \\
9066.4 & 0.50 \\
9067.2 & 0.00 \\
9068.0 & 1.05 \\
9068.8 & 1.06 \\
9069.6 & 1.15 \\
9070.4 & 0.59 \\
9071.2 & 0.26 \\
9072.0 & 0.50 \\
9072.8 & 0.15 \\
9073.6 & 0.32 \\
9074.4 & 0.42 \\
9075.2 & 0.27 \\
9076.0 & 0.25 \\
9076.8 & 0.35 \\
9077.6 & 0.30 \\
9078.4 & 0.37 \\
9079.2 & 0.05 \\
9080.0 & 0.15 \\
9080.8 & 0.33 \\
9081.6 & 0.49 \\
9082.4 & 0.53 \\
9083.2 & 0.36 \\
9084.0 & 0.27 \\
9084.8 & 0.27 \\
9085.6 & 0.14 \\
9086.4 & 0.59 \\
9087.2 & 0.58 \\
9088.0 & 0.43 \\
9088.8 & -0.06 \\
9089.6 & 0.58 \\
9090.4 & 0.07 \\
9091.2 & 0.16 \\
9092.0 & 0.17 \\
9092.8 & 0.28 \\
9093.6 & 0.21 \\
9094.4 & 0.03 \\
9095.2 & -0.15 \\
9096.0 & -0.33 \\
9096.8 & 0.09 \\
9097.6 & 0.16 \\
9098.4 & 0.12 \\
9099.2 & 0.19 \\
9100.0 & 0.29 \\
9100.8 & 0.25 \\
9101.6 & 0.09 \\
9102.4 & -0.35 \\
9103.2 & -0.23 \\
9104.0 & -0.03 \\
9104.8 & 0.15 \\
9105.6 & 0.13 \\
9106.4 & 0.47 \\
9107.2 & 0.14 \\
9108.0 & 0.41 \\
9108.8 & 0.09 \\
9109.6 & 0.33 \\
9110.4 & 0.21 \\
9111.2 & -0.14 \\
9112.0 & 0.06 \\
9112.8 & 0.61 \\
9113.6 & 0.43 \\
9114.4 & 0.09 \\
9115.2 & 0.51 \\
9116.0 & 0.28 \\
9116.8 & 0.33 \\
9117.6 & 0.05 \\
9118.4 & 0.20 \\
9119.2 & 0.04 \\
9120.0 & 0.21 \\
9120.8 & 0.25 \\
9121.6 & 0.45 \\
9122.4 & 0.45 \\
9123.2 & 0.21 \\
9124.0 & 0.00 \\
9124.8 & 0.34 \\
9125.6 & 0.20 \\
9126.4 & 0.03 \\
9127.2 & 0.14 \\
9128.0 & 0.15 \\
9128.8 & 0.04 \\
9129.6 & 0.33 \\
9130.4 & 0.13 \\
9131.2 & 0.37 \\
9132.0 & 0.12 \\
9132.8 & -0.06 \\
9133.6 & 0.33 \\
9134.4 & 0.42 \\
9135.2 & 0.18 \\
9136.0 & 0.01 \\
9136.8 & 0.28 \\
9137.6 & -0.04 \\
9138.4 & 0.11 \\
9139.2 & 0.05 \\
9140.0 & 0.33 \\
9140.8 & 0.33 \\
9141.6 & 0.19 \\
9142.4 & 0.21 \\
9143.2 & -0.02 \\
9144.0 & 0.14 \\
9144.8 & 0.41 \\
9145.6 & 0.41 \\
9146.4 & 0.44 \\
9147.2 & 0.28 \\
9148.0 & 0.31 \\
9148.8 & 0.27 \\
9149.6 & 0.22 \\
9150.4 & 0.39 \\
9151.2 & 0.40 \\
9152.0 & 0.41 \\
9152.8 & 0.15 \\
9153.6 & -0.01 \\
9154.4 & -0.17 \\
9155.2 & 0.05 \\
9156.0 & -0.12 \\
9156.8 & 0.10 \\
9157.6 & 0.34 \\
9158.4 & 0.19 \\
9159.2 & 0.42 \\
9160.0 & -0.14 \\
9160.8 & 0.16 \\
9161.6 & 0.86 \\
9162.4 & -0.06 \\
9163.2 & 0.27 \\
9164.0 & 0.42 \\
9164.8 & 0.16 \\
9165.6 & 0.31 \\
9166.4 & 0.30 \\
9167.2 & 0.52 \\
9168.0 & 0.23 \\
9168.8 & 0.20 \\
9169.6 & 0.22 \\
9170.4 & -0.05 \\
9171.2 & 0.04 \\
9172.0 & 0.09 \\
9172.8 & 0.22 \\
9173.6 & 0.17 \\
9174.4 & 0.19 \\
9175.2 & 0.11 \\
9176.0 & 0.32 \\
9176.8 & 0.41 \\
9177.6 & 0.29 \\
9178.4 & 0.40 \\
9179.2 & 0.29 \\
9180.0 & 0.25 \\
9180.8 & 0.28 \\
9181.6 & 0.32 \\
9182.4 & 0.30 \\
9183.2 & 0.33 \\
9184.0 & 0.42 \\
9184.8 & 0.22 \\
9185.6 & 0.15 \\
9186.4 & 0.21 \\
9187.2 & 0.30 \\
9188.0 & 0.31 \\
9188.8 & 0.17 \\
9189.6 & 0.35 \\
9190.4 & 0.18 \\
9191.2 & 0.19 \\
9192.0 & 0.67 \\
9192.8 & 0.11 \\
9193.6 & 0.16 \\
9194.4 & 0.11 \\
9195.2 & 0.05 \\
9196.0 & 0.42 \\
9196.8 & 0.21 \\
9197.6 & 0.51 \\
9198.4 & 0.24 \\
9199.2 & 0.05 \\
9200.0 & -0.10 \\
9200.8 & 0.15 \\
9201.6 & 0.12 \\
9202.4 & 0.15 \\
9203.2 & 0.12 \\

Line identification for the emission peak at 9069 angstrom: [O III]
